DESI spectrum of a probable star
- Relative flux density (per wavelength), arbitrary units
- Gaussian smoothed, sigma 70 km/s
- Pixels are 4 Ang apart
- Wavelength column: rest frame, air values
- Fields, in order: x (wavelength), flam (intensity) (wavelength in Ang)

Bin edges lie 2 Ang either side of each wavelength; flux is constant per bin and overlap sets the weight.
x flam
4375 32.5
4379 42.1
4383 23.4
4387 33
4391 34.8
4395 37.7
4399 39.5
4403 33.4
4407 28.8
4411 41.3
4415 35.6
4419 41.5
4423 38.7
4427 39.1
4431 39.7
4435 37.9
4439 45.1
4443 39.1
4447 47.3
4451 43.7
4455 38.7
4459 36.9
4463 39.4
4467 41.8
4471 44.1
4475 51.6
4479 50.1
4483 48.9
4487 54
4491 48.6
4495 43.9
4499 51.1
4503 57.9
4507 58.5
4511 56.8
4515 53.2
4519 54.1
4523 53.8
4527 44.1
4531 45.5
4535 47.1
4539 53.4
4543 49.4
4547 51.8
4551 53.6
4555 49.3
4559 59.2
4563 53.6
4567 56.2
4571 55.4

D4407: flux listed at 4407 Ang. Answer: 28.8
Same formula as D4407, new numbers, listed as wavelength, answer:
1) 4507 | 58.5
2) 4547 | 51.8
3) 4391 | 34.8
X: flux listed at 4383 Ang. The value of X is 23.4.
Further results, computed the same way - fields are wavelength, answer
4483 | 48.9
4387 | 33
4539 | 53.4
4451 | 43.7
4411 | 41.3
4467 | 41.8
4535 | 47.1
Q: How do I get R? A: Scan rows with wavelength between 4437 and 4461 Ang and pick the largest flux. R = 47.3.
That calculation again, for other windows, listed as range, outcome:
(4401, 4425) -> 41.5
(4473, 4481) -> 51.6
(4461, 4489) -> 54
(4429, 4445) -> 45.1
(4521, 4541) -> 53.8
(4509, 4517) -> 56.8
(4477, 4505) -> 57.9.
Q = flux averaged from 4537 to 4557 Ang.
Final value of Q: 51.5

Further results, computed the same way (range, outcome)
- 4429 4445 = 40.5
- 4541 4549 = 50.6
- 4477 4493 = 50.4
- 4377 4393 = 33.3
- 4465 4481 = 46.9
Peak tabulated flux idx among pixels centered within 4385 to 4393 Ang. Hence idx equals 34.8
